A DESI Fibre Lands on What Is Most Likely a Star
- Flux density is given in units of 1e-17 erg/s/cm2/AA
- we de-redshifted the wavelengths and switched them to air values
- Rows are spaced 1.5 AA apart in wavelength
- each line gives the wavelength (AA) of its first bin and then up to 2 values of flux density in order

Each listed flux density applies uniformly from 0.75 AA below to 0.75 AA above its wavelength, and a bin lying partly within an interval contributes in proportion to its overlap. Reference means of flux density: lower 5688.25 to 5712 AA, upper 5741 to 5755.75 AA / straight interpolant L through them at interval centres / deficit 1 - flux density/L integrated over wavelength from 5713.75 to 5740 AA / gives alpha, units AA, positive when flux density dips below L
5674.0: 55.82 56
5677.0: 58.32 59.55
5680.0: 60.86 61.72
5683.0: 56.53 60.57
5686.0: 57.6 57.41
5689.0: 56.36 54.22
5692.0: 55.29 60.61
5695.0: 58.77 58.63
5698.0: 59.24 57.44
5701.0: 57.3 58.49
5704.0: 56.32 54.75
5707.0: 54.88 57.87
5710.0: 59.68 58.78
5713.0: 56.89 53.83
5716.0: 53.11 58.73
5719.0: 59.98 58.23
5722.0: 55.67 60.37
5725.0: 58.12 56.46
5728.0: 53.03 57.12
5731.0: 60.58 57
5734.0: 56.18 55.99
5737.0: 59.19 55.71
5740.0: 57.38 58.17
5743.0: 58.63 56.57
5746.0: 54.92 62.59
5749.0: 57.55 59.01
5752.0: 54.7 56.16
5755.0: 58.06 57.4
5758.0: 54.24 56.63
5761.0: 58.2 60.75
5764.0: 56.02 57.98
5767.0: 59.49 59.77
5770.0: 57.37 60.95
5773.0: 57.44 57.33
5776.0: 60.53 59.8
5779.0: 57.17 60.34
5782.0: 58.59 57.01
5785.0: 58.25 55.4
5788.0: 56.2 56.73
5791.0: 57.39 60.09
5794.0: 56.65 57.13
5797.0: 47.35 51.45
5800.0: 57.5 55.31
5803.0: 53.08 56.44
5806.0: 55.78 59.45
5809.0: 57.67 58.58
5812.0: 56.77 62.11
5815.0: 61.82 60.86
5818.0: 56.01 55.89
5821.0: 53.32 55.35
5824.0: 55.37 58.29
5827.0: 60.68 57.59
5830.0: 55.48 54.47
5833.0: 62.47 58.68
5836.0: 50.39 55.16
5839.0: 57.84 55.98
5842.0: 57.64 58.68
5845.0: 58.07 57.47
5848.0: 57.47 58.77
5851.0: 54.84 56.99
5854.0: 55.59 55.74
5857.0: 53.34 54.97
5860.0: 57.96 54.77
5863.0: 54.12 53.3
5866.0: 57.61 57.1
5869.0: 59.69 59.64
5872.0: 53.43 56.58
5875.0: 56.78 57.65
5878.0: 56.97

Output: 0.2 AA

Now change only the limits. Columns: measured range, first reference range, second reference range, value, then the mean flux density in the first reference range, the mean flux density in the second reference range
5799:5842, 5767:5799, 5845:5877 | -0.11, 57.4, 56.4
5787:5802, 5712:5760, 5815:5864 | 0.34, 57.1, 56.6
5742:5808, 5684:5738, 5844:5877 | -0.34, 57.3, 56.5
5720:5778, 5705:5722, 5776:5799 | -0.84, 57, 56.8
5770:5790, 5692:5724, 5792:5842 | -0.40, 57.5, 56.7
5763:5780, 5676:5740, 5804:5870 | -0.39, 57.5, 57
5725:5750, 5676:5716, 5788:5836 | 0.01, 57.7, 56.8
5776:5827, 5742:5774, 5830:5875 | 0.15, 57.8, 56.5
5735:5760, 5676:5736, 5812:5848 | 0.11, 57.6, 57.4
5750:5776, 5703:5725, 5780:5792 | -0.20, 57.1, 57.5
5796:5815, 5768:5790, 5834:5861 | 0.42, 58.2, 56.4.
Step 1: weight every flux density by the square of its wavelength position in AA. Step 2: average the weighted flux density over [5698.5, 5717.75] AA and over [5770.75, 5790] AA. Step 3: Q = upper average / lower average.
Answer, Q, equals 1.1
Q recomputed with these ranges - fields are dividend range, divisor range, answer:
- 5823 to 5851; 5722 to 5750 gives 1.03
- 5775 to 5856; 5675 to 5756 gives 1.03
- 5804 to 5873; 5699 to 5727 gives 1.04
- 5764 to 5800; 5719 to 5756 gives 1.01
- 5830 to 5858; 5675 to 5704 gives 1.03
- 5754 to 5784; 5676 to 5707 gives 1.03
